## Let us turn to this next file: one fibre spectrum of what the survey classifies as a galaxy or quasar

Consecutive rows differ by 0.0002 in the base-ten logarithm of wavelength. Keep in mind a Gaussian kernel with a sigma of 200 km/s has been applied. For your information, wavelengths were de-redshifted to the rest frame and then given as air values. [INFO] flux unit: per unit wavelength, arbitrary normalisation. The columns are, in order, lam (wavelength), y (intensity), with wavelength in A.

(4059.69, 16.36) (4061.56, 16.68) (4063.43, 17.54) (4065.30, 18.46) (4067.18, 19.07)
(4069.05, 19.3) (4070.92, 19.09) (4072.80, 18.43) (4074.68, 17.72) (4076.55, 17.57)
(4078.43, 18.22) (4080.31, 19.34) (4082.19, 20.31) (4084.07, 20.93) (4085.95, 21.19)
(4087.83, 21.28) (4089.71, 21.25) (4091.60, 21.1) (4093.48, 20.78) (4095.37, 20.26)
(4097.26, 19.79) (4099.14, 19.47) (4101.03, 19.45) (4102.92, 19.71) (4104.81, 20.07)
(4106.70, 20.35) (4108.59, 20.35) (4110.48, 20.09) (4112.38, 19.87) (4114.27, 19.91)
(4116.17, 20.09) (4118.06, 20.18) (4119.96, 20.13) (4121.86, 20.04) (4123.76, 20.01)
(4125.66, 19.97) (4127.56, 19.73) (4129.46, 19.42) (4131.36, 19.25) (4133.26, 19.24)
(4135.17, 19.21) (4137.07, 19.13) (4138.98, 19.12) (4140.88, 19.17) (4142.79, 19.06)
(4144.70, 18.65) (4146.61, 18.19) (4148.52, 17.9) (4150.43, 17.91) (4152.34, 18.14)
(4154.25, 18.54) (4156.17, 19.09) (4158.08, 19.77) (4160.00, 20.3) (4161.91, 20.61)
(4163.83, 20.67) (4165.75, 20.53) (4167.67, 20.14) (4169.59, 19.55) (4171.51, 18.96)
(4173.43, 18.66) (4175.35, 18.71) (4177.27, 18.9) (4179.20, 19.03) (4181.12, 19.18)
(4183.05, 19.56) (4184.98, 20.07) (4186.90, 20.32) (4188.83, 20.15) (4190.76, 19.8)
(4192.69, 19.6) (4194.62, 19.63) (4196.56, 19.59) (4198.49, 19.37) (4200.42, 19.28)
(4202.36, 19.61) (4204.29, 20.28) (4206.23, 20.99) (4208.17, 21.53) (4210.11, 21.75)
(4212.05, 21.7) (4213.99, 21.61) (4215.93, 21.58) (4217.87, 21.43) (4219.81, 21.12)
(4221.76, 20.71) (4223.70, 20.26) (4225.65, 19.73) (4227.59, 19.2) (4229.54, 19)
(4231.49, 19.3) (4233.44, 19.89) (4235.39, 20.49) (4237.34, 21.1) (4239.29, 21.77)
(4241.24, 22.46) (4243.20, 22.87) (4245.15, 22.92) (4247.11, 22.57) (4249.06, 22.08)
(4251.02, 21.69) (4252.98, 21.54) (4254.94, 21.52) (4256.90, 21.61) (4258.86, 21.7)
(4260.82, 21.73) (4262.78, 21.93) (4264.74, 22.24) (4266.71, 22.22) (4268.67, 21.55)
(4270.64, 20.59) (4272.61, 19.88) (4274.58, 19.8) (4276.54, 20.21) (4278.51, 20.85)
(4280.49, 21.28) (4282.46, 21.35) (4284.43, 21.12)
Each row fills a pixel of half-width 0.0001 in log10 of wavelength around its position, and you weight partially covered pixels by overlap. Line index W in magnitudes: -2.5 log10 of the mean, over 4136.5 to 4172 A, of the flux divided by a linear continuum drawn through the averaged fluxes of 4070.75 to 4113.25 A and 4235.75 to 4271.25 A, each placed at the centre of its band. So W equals 0.077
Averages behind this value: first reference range 19.9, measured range 19.2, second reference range 21.9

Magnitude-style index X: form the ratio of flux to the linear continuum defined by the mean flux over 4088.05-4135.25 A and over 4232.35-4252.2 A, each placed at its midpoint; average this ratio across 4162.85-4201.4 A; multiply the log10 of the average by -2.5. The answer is 0.07 mag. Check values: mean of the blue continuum 20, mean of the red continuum 21.8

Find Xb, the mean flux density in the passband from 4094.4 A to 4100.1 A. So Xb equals 19.8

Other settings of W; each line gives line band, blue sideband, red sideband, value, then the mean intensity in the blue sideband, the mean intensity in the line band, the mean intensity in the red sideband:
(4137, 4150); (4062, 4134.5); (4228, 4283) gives 0.08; 19.7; 18.7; 21.3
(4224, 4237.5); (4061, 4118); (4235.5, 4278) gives 0.08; 19.6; 19.8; 21.6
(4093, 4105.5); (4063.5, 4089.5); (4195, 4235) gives -0.02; 19.3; 19.9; 20.4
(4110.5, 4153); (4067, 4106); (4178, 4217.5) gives 0.04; 19.8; 19.3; 20.2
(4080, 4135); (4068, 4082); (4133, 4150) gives -0.08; 18.6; 20.1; 18.8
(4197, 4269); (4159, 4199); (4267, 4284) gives -0.04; 19.7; 21.1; 20.8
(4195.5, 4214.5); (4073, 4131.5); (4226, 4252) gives 0.02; 19.9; 20.5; 21.1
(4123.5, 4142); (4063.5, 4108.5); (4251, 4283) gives 0.04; 19.7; 19.4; 21.3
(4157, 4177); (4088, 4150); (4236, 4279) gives 0.03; 19.7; 19.8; 21.6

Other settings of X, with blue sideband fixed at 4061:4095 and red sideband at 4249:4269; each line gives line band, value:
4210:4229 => 0.023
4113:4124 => -0.007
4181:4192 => 0.050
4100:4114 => -0.011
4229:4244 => 0.032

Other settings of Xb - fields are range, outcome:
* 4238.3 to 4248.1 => 22.5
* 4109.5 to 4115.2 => 20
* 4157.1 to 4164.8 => 20.3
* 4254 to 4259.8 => 21.6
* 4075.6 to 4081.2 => 18.4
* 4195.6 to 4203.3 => 19.5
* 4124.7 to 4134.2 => 19.5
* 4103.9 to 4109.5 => 20.3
